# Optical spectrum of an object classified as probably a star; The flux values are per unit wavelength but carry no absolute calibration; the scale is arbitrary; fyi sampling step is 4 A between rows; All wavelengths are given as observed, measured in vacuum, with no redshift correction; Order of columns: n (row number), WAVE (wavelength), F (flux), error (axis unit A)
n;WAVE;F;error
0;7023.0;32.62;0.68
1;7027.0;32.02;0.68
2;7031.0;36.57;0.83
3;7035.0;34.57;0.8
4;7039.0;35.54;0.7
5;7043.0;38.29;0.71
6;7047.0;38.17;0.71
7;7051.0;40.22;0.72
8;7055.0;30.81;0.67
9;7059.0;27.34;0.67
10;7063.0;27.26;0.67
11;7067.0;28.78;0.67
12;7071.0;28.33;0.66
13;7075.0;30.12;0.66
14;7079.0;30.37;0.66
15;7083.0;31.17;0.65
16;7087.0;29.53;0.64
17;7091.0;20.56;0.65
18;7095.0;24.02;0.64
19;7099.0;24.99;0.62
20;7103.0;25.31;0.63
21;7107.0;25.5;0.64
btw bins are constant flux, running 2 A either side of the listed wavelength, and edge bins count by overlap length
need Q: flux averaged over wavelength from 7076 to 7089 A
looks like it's 30.3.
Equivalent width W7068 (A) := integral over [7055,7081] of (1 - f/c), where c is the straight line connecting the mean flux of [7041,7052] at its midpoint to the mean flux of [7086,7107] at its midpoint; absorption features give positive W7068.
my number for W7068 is 3.0 A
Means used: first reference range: 38.8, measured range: 28.9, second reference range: 24.7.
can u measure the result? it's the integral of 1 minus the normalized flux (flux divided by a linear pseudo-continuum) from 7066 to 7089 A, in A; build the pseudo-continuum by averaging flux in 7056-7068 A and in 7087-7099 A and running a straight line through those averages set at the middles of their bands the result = -3.4 A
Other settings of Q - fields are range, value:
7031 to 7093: 31.6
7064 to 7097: 27.8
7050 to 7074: 30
